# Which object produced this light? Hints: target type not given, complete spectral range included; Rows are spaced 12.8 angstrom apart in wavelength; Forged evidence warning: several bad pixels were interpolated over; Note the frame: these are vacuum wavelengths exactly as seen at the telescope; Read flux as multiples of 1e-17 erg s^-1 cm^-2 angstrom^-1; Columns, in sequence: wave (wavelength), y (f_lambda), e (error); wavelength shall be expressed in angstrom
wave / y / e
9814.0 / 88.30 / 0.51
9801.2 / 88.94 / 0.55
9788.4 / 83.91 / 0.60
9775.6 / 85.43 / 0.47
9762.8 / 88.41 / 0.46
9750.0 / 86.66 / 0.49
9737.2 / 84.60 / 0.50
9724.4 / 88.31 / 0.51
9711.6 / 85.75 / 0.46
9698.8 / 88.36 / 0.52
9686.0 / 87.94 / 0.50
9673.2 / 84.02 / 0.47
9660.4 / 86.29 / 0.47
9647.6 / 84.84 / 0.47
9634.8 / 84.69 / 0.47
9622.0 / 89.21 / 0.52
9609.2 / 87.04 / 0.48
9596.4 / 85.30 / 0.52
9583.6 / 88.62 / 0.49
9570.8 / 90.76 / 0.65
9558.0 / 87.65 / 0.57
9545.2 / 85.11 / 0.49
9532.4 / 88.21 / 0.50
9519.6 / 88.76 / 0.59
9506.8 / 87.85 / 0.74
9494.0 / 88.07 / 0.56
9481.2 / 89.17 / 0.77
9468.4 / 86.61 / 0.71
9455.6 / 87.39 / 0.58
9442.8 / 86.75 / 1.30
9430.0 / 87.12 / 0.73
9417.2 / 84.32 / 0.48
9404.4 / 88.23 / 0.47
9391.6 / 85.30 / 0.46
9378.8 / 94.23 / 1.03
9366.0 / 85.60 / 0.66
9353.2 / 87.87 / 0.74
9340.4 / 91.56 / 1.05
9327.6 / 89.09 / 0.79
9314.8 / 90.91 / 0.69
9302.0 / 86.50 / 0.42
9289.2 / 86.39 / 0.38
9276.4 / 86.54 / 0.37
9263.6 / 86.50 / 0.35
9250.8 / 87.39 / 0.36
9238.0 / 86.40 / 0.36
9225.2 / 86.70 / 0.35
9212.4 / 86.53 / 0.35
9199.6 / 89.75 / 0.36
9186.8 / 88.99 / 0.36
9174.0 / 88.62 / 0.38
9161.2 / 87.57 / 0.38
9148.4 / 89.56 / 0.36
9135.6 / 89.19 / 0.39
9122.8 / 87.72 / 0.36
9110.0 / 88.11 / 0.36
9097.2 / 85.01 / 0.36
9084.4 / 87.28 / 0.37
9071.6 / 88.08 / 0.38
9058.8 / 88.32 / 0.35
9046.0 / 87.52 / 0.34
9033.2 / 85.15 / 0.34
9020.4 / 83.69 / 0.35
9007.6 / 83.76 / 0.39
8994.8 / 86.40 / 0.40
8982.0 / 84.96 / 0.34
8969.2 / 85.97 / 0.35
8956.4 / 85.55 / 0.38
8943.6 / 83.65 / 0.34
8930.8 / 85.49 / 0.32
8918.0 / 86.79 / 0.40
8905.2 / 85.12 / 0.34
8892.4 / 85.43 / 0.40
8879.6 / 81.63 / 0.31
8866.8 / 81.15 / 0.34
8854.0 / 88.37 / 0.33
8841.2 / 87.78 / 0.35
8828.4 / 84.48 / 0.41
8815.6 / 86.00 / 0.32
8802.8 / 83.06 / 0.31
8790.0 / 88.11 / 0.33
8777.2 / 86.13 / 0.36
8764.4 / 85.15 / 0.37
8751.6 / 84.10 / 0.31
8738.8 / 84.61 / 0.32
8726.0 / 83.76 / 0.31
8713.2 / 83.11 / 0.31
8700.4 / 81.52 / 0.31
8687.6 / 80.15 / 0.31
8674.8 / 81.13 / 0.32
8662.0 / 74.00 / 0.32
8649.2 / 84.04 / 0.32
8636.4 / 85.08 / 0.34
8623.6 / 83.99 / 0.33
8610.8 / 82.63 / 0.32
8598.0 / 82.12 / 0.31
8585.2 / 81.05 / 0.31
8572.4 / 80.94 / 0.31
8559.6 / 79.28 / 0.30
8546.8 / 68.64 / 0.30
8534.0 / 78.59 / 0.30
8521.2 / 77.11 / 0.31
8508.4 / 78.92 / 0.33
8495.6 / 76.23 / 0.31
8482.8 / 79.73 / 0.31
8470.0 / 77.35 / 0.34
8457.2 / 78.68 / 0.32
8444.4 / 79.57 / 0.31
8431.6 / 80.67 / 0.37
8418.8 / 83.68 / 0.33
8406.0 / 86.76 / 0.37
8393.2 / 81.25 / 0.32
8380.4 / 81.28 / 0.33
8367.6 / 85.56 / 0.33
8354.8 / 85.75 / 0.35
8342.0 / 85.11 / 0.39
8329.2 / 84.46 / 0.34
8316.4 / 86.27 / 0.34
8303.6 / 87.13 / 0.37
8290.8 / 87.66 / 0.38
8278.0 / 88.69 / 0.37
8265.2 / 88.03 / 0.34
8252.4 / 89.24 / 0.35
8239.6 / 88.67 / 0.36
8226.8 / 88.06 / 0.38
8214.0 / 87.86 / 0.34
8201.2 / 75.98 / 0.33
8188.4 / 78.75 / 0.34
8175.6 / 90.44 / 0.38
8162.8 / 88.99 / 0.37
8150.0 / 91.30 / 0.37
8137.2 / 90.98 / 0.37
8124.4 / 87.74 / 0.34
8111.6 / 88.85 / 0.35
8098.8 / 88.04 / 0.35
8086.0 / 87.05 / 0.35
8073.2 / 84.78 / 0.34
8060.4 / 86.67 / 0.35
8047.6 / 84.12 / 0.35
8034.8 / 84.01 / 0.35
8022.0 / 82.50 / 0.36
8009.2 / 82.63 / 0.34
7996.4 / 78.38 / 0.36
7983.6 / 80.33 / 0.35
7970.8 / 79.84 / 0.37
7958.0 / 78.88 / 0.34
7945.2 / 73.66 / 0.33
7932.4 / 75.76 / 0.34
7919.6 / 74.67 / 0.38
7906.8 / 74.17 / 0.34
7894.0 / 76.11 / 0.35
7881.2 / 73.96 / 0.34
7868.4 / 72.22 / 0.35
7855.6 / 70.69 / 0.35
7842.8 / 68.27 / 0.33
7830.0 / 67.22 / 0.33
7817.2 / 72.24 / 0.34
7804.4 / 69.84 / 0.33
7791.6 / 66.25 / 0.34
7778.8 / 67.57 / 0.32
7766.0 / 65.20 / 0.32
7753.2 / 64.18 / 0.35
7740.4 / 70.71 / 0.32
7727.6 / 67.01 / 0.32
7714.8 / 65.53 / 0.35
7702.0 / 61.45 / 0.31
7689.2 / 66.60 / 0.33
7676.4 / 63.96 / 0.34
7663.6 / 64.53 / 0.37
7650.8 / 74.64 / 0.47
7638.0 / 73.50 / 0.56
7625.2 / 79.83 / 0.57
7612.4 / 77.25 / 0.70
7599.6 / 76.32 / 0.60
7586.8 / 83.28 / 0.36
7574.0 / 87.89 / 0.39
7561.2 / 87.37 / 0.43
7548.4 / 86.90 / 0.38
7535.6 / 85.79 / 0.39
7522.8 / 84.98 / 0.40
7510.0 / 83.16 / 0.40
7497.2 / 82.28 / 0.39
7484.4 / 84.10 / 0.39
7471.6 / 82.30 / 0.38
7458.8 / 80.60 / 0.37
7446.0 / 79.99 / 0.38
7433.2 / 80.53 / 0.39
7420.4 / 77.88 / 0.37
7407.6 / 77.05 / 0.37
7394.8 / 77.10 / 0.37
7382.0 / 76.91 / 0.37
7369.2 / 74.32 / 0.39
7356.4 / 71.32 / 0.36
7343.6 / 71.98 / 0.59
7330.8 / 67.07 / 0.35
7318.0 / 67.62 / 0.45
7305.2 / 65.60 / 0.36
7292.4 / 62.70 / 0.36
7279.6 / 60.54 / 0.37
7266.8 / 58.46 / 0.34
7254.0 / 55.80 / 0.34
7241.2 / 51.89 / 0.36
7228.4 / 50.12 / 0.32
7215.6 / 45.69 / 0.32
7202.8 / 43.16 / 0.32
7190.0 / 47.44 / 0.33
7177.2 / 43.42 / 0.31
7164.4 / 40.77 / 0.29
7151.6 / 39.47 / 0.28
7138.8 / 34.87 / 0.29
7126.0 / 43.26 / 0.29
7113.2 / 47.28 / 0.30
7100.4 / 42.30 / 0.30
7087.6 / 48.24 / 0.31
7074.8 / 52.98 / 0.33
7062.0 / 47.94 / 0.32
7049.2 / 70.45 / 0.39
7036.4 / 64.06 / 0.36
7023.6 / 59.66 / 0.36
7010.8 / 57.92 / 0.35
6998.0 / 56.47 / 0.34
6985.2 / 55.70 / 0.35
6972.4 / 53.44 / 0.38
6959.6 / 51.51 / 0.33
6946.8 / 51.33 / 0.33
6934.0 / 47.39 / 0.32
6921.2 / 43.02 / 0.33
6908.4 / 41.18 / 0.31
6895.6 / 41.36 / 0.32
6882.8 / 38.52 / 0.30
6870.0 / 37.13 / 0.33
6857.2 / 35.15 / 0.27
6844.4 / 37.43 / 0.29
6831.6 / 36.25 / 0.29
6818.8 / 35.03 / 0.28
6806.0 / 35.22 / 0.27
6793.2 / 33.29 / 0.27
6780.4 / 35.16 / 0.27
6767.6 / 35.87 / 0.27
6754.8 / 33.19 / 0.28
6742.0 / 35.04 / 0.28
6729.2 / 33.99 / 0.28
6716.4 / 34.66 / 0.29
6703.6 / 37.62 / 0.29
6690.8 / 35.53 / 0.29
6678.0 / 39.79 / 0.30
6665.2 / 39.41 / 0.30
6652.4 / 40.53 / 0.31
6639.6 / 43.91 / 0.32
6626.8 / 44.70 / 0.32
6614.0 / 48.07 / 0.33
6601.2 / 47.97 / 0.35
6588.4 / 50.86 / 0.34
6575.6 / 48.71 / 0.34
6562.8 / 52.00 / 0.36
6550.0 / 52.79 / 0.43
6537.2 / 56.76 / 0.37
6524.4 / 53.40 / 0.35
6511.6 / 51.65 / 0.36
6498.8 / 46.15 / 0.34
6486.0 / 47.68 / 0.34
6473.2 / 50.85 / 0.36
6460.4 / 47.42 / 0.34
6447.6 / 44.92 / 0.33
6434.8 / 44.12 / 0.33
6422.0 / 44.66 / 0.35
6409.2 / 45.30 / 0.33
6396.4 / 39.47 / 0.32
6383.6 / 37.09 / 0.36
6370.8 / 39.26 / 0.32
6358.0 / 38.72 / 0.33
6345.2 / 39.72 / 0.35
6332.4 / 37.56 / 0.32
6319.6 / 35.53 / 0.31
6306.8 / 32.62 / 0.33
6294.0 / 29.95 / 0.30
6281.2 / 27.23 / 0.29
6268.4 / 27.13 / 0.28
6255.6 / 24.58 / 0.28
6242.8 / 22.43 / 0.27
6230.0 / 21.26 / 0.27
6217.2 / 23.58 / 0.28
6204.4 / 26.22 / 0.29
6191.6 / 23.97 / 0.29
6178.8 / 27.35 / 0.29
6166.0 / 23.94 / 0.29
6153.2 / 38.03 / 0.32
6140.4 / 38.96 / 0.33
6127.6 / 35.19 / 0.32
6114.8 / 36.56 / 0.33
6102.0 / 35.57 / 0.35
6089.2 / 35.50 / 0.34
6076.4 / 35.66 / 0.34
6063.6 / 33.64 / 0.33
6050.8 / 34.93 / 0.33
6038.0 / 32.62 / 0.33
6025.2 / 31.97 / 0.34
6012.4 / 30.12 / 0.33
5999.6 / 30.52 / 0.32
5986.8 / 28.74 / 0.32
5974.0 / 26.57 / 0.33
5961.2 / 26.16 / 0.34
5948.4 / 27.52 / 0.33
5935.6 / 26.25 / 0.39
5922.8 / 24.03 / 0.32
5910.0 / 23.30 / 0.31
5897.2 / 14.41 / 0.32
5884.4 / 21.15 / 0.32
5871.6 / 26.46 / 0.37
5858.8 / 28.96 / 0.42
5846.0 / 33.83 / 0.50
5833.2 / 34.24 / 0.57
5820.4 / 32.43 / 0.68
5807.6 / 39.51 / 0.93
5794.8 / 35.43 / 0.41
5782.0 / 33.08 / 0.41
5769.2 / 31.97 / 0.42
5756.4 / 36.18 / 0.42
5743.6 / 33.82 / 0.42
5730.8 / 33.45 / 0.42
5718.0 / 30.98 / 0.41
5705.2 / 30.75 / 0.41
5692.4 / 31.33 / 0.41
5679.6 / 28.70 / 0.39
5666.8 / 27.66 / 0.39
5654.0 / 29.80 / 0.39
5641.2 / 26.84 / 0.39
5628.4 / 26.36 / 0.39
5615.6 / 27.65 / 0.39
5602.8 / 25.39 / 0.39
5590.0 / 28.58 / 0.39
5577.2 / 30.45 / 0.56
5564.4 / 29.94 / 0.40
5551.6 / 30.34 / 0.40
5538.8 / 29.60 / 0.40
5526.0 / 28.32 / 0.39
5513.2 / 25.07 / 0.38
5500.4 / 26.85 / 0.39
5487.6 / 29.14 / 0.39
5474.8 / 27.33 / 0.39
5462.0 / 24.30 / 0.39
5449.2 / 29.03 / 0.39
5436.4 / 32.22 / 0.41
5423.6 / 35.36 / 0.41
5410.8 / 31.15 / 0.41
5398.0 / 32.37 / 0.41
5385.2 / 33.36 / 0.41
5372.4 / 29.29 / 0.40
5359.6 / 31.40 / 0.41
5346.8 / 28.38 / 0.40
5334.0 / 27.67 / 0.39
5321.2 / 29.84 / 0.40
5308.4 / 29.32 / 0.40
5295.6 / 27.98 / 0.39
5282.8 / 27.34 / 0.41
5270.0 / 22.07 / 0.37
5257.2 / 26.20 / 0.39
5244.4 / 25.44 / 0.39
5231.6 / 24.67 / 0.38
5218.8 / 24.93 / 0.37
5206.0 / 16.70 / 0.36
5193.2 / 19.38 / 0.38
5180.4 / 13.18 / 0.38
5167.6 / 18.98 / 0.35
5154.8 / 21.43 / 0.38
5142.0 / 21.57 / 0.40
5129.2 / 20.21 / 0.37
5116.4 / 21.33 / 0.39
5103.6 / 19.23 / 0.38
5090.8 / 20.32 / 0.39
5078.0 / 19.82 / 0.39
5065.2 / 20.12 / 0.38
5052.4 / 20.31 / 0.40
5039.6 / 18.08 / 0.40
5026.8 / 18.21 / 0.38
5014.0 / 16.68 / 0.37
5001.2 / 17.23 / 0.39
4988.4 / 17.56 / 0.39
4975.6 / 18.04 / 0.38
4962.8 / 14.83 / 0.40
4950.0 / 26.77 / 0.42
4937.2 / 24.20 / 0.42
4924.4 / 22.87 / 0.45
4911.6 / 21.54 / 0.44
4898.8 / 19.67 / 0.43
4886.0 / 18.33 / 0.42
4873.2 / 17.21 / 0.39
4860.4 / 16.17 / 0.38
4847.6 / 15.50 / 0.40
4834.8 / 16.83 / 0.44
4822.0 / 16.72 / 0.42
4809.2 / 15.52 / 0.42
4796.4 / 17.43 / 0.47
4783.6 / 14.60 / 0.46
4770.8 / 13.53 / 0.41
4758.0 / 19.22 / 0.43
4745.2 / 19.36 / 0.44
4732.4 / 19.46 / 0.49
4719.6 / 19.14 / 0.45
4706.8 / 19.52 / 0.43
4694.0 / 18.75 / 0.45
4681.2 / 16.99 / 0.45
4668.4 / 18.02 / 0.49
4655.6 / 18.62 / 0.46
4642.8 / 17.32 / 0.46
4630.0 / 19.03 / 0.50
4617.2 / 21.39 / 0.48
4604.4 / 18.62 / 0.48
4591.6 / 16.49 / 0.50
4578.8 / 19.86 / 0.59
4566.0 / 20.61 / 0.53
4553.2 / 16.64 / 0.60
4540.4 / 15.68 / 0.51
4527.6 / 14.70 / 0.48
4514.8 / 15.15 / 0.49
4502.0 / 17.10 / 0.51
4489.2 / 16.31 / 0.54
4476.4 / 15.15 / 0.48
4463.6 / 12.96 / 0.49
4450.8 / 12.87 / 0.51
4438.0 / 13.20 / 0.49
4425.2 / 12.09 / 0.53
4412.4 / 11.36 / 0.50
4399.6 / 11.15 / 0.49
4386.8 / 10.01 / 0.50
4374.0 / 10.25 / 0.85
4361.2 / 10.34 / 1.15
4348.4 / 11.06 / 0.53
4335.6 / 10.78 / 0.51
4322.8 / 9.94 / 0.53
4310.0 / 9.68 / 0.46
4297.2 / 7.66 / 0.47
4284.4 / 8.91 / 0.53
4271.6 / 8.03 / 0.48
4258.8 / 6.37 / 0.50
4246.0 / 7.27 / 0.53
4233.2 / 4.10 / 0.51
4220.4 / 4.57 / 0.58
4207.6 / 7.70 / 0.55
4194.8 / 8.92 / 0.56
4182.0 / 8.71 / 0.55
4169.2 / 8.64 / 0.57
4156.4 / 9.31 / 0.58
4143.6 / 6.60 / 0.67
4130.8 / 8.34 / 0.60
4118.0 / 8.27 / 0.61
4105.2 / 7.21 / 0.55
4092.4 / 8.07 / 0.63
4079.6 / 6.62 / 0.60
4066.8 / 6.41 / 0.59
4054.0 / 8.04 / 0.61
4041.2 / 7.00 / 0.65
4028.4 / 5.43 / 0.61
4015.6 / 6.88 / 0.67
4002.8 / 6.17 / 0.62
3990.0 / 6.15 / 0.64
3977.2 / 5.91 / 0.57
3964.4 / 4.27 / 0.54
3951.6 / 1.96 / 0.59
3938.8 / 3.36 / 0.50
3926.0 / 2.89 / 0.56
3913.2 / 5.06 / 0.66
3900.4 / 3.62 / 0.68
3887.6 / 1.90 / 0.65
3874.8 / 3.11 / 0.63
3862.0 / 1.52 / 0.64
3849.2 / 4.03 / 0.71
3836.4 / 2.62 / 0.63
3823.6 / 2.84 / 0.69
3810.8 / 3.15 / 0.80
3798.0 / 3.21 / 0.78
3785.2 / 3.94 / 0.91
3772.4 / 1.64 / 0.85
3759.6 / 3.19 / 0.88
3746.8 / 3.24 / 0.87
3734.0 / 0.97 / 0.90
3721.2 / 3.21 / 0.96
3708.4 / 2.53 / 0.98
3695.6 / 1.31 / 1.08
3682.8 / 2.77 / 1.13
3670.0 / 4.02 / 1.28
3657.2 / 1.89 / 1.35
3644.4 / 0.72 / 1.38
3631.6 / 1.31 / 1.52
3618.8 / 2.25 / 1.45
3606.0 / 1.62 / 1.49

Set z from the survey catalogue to 0.000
